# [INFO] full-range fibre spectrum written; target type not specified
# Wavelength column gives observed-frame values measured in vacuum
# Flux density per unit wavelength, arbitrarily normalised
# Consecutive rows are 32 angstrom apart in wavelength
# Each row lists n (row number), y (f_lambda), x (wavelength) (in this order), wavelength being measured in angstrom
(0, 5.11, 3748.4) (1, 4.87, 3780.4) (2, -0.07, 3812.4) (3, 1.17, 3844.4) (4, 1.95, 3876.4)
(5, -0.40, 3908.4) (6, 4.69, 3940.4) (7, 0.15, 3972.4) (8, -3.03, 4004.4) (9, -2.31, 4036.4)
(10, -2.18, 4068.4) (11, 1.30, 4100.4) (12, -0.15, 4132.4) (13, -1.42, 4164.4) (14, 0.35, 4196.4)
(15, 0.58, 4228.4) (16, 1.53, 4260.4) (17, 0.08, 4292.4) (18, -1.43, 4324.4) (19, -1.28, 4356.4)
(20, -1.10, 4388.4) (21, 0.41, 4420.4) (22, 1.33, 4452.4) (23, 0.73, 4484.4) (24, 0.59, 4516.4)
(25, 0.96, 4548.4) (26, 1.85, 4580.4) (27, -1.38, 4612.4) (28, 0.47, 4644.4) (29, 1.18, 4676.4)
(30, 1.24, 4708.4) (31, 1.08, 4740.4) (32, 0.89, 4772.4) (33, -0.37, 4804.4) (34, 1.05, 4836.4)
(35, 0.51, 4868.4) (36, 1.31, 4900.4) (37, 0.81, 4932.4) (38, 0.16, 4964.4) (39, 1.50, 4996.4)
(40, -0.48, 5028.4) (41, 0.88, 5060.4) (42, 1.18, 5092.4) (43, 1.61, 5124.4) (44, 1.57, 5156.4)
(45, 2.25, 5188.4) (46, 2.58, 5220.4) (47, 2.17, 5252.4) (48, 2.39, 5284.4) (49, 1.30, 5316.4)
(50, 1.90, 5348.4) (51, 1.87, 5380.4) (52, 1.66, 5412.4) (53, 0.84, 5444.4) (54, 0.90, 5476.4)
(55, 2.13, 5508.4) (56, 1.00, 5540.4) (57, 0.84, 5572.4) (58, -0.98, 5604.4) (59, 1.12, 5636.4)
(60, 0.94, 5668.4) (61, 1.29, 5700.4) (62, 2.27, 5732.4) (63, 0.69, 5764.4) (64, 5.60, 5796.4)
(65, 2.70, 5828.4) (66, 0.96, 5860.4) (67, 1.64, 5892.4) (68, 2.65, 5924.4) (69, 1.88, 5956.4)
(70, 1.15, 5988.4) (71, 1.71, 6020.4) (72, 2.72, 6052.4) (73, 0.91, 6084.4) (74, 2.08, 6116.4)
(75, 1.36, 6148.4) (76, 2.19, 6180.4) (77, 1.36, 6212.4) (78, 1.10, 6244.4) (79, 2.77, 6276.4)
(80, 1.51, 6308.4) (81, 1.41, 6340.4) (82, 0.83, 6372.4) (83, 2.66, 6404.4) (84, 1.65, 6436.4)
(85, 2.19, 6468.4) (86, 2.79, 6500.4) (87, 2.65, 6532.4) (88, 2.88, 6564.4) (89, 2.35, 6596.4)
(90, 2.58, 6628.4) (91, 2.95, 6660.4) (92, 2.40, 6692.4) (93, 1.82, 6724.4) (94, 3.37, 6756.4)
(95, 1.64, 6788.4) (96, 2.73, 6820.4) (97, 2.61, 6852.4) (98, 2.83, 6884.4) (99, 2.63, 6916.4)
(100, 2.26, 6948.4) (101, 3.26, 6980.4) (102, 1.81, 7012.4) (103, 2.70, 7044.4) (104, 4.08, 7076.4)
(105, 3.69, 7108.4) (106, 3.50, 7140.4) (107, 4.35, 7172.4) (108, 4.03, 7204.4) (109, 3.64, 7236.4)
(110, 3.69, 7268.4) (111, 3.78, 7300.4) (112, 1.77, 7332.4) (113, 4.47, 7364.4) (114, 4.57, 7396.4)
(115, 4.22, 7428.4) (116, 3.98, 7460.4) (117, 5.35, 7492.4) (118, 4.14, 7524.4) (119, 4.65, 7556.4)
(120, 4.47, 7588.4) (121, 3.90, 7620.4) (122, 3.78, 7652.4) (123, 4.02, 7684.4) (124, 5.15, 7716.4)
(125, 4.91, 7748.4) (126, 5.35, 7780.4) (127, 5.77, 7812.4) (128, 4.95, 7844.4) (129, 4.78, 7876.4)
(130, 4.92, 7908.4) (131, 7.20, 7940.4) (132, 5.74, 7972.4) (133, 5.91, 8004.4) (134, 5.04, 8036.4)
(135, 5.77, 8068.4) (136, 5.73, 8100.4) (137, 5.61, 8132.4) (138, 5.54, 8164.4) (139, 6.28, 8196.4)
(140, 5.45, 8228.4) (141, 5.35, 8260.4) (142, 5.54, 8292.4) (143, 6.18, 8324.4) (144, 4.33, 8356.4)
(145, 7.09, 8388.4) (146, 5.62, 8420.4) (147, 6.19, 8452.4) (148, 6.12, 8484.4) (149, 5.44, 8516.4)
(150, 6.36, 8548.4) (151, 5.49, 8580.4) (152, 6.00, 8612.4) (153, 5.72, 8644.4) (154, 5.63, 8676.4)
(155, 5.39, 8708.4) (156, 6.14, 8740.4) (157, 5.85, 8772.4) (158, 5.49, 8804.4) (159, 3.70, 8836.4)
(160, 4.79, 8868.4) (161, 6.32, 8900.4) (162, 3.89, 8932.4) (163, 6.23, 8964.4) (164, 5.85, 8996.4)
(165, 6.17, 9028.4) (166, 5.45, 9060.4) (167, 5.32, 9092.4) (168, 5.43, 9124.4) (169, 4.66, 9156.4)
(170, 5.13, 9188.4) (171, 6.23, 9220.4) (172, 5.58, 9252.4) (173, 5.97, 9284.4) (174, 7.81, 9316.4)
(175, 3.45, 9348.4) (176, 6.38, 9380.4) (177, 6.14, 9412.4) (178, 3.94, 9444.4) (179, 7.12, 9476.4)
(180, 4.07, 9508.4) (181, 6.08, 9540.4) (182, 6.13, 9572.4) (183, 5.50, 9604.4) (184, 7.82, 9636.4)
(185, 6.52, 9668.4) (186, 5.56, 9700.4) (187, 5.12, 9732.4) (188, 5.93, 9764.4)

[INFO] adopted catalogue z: 0.77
